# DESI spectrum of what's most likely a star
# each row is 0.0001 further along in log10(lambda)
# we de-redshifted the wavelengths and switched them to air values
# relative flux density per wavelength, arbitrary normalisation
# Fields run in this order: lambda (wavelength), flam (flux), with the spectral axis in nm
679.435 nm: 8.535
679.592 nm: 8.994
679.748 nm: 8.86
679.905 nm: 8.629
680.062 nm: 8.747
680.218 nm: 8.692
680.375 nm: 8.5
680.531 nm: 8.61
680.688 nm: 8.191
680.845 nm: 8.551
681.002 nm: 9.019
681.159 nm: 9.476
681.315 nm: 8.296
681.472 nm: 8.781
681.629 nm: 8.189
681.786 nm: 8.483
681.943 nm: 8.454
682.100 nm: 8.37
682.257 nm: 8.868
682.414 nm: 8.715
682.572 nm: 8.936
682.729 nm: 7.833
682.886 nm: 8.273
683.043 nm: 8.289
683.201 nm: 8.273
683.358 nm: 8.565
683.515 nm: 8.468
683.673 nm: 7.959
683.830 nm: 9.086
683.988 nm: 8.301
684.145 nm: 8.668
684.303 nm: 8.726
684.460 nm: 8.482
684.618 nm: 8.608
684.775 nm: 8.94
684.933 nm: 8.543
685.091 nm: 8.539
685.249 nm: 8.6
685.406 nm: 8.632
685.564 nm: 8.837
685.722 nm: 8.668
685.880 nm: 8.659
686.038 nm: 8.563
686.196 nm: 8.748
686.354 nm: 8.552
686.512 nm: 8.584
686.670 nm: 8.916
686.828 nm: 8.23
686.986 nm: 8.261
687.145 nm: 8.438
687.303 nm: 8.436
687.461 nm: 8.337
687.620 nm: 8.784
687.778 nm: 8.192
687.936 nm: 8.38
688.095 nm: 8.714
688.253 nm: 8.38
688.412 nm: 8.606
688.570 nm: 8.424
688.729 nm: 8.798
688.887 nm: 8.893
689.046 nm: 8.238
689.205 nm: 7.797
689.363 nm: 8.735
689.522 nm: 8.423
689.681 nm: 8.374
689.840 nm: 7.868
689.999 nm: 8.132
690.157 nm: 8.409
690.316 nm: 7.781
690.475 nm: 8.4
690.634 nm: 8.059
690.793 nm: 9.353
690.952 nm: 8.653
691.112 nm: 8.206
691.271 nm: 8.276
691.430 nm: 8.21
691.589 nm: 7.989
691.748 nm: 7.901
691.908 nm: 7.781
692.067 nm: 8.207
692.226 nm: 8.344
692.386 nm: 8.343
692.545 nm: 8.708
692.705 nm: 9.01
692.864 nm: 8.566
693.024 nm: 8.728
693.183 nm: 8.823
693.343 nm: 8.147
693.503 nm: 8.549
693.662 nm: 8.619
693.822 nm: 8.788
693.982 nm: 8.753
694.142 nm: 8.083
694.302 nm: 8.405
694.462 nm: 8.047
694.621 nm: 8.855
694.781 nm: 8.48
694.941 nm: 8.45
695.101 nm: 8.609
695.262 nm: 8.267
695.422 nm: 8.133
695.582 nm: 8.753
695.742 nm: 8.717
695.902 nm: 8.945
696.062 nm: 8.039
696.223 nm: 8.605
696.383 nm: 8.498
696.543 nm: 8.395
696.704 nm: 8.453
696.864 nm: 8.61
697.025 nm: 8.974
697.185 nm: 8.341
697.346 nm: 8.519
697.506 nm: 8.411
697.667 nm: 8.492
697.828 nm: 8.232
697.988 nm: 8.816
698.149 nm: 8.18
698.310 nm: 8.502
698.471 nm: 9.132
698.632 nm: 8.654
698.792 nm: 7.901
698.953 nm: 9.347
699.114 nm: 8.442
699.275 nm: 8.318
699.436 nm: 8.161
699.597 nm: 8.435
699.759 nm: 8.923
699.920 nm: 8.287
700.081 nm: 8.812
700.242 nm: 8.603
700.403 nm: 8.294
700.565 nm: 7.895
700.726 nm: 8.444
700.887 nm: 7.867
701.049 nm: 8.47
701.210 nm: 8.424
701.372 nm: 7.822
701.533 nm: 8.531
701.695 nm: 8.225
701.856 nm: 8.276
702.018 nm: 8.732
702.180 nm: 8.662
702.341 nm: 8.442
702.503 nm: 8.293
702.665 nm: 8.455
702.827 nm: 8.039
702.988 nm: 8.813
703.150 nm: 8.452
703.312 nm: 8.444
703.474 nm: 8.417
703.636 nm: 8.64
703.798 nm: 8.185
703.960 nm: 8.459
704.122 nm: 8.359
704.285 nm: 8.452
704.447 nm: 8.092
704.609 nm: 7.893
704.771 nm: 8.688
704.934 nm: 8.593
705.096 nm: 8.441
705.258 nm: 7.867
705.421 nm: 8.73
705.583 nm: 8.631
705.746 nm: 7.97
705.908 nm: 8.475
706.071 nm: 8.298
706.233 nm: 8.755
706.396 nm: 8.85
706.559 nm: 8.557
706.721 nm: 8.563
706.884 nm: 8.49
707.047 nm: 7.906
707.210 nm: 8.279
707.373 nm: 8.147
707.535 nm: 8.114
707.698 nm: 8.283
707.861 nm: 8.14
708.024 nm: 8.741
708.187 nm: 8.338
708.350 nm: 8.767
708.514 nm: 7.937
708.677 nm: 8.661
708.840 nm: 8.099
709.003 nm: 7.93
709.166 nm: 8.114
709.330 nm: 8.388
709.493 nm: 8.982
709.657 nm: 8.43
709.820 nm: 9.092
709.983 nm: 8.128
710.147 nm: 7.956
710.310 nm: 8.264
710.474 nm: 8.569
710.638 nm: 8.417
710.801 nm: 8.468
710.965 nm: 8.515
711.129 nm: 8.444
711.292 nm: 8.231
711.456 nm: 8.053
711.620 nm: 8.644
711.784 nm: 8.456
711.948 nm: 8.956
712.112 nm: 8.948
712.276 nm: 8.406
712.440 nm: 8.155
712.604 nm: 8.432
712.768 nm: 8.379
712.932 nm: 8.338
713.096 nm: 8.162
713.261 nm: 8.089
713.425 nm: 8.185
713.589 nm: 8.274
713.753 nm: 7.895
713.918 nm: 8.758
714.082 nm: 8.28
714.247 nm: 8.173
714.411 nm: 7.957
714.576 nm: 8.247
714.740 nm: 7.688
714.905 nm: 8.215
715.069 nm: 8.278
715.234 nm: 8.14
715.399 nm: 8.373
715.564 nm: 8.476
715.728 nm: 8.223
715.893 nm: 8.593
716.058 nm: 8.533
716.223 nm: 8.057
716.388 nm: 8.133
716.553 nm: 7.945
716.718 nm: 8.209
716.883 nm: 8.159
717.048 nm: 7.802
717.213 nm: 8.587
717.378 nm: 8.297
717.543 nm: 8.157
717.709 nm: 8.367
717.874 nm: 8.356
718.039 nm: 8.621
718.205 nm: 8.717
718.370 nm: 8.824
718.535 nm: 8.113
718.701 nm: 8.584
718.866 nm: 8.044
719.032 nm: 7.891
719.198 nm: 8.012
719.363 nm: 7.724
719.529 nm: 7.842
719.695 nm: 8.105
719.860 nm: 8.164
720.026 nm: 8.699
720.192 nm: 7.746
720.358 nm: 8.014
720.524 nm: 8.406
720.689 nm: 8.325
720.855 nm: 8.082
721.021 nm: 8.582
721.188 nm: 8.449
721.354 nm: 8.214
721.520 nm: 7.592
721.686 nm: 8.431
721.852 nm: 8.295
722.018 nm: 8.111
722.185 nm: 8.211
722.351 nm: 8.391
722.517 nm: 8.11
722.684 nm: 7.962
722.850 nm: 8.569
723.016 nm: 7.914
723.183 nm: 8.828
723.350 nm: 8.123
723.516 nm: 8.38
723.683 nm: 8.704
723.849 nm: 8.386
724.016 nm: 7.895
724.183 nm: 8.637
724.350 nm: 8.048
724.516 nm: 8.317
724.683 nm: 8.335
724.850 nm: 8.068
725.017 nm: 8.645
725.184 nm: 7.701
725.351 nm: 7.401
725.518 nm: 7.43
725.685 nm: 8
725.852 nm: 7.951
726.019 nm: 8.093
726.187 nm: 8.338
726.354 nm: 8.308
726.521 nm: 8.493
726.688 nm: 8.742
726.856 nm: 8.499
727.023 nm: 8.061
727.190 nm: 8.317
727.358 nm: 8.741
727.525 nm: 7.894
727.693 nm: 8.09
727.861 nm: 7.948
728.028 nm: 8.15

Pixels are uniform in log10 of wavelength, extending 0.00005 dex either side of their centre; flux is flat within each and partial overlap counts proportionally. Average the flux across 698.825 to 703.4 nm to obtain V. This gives 8.42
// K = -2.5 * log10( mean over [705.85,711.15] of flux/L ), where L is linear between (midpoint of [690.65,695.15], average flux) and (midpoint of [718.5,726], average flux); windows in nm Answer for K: -0.01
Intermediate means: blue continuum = 8.45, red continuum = 8.16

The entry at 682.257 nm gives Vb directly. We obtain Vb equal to 8.868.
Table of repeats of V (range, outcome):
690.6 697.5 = 8.47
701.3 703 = 8.38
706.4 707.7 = 8.33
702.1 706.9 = 8.43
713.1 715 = 8.16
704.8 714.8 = 8.36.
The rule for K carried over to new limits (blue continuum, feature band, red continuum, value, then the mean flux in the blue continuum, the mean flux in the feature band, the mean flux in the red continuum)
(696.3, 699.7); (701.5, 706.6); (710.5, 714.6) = 0.00 mag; 8.52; 8.43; 8.36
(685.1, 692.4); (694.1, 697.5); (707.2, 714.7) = -0.01 mag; 8.42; 8.49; 8.35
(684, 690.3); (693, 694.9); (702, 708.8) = -0.01 mag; 8.51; 8.52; 8.4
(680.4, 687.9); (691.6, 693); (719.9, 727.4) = 0.02 mag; 8.55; 8.35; 8.23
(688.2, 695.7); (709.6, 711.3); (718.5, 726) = -0.02 mag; 8.41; 8.42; 8.16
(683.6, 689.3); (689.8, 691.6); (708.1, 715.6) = 0.03 mag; 8.54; 8.3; 8.34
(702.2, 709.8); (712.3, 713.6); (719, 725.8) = 0.00 mag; 8.39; 8.26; 8.17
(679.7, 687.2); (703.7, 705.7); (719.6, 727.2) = 0.00 mag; 8.57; 8.36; 8.22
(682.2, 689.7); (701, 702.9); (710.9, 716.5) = 0.01 mag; 8.53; 8.36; 8.31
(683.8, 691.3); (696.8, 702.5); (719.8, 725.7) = -0.01 mag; 8.5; 8.46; 8.2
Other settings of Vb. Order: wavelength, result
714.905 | 8.215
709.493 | 8.982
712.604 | 8.432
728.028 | 8.15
